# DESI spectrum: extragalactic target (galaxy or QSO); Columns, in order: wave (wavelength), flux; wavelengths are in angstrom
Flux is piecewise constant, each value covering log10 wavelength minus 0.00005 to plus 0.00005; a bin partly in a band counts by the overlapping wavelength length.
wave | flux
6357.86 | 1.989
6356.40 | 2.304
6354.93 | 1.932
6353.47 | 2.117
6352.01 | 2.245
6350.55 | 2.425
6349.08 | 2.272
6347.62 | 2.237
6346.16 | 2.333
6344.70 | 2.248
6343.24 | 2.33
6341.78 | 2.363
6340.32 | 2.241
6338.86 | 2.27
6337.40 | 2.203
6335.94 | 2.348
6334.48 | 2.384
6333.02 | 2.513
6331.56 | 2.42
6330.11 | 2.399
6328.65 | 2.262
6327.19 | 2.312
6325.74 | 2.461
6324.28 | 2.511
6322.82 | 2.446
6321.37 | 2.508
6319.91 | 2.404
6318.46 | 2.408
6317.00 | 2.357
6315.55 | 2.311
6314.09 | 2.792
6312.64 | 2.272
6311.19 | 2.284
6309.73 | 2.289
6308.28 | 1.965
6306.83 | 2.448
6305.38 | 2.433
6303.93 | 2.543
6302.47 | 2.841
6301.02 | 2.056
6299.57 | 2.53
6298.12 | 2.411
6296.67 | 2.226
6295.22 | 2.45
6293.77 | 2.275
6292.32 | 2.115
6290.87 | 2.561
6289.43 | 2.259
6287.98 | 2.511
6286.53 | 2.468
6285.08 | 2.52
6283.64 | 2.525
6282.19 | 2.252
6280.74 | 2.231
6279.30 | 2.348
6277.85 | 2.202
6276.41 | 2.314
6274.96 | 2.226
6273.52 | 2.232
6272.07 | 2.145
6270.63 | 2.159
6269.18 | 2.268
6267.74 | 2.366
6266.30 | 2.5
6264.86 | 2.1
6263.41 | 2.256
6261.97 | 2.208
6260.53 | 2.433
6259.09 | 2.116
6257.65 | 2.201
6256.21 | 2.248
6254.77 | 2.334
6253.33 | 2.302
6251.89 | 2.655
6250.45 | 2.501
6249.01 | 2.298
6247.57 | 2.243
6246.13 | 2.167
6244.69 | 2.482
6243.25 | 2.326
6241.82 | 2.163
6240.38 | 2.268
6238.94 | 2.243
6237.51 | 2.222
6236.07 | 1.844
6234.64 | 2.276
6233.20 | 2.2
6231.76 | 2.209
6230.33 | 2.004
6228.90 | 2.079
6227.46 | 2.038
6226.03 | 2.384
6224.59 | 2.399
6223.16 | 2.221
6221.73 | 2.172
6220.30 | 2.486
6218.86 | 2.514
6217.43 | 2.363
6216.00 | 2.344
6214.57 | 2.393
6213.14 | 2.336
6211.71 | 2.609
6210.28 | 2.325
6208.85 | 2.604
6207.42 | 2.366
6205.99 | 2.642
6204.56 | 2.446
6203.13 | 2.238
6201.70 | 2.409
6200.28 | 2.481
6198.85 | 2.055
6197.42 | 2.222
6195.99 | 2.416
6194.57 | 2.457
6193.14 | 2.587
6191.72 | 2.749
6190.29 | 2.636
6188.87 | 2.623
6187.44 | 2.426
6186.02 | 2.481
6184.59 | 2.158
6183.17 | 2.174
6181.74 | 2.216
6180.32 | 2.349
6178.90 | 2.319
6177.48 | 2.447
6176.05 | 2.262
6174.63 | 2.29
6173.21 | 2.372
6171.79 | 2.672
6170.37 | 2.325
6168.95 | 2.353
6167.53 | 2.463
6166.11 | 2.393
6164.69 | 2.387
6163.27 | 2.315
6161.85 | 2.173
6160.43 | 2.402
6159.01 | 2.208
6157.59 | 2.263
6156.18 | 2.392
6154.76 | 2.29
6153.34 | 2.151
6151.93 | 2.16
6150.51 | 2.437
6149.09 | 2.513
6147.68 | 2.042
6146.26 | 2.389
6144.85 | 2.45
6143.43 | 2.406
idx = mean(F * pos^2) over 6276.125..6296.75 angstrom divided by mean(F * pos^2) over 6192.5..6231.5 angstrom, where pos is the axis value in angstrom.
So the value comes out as 1.0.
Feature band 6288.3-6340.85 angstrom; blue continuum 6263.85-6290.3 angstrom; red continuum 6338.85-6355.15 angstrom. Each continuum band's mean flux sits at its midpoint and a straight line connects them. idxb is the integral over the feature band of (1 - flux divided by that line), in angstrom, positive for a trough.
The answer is -2.1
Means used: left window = 2.31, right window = 2.26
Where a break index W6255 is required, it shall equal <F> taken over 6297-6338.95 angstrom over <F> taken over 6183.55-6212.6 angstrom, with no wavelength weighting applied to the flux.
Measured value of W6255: 0.98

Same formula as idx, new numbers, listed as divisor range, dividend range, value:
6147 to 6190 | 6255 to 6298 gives 1.02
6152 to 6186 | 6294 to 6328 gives 1.08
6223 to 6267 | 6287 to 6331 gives 1.08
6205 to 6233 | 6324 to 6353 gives 1.04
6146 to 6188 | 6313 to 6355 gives 1.07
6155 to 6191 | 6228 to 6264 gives 0.97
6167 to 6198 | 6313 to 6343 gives 1.04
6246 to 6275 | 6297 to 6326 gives 1.07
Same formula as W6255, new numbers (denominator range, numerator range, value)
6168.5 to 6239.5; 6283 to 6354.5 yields 1.01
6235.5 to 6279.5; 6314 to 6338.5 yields 1.06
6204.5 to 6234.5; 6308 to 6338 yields 1.02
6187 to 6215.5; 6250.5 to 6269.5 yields 0.94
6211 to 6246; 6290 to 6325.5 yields 1.05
